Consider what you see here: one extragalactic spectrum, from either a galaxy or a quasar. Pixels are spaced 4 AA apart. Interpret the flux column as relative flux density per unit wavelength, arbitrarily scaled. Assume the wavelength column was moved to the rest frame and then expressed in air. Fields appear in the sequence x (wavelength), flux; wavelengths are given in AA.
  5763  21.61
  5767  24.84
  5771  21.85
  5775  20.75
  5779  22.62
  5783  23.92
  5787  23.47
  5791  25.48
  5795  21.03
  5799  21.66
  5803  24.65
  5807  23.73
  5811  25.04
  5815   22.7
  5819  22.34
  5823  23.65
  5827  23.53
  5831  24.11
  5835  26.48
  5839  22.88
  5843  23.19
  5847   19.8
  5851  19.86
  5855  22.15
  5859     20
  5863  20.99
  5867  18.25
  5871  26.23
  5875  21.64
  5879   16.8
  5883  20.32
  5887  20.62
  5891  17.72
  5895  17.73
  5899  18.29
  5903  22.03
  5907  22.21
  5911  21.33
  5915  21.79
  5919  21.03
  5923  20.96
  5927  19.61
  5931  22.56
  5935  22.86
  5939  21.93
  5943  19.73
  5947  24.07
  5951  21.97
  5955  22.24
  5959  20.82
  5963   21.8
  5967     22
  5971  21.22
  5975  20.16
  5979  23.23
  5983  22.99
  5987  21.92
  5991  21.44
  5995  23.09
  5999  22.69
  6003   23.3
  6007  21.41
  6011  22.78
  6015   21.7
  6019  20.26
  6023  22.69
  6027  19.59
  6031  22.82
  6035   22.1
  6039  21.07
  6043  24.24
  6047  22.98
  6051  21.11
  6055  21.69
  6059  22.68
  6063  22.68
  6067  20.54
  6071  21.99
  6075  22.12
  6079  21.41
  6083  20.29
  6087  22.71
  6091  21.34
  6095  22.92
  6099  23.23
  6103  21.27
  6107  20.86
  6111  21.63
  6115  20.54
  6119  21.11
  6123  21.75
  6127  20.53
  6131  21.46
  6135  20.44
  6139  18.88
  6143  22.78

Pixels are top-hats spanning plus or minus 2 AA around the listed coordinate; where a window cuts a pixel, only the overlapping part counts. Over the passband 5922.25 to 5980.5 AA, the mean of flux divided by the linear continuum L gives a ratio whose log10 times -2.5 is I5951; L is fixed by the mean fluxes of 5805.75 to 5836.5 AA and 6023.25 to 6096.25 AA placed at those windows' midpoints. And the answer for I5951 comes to 0.06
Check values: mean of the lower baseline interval 23.9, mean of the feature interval 21.7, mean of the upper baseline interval 21.9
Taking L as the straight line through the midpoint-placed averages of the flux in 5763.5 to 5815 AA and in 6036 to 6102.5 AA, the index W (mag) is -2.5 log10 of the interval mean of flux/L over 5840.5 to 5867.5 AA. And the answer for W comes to 0.11 mag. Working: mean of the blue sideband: 23.2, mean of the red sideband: 22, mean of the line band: 20.8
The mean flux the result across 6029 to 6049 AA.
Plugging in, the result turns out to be 22.6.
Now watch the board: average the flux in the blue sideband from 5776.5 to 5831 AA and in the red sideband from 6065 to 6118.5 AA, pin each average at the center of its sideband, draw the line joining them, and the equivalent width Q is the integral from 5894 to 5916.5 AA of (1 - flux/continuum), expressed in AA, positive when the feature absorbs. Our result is 2.06 AA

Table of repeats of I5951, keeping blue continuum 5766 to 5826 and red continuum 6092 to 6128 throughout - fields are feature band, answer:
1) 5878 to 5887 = 0.18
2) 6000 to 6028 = 0.01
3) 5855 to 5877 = 0.06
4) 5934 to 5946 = 0.04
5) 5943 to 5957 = 0.00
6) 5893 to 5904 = 0.18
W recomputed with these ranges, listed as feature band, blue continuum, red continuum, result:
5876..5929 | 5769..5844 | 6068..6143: 0.13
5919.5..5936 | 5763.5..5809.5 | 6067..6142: 0.05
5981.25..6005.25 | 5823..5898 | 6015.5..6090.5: -0.04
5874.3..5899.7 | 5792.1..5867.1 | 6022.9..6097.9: 0.18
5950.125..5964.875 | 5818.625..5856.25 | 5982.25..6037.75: 0.03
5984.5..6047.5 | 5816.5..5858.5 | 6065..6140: -0.02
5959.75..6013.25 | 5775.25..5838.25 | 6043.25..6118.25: 0.01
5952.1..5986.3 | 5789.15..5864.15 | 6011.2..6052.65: 0.02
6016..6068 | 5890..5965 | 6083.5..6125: -0.02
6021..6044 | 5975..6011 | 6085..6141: 0.00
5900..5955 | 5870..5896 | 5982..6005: -0.03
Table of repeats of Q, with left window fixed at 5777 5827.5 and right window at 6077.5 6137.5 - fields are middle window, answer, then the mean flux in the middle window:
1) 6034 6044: -0.2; 22.3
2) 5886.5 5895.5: 1.7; 18.5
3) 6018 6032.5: 0.4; 21.4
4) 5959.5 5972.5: 0.4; 21.6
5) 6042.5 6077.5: -0.7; 22.1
